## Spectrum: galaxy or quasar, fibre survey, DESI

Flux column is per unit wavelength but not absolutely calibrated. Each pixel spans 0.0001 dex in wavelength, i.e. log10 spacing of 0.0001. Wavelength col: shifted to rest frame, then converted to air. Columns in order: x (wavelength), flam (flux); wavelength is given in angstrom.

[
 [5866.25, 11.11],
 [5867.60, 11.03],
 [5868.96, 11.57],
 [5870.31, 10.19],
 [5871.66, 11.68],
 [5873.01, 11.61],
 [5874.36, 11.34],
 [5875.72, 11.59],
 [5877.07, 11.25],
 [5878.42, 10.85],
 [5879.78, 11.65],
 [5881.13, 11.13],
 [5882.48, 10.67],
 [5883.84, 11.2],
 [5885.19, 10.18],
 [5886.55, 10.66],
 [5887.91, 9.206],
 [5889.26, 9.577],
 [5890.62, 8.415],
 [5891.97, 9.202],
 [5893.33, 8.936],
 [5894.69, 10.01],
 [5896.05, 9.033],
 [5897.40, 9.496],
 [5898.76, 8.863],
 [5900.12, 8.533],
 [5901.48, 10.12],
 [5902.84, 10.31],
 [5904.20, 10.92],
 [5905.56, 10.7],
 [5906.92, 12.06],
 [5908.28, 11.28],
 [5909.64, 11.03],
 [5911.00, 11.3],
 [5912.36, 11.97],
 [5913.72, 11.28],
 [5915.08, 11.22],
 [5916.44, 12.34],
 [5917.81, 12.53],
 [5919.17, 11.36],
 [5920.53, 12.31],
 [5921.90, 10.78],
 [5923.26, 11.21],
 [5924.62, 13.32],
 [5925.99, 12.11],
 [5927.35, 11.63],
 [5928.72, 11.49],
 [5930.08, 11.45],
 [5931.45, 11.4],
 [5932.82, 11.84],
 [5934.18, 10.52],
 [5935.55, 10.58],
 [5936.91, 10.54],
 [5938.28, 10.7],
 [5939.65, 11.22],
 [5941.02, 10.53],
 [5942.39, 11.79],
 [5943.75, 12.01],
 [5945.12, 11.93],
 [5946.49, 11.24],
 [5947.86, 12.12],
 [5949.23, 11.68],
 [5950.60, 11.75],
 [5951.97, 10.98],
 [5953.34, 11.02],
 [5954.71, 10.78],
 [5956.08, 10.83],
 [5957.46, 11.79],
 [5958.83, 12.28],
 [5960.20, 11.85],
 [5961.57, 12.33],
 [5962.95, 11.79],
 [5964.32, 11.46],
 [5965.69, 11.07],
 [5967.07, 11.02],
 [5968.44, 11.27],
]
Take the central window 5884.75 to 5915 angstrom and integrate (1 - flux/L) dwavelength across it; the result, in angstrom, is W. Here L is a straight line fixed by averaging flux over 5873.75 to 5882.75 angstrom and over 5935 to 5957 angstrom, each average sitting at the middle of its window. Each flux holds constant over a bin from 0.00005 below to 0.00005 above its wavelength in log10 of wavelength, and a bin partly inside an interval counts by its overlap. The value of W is 2.89 angstrom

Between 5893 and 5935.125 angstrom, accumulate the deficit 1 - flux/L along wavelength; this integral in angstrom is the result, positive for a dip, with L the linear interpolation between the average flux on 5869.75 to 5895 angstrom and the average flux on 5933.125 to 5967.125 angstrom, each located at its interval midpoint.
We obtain -0.4 angstrom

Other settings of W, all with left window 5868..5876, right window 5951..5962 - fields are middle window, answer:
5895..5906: 1.6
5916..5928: -0.6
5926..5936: 0.1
